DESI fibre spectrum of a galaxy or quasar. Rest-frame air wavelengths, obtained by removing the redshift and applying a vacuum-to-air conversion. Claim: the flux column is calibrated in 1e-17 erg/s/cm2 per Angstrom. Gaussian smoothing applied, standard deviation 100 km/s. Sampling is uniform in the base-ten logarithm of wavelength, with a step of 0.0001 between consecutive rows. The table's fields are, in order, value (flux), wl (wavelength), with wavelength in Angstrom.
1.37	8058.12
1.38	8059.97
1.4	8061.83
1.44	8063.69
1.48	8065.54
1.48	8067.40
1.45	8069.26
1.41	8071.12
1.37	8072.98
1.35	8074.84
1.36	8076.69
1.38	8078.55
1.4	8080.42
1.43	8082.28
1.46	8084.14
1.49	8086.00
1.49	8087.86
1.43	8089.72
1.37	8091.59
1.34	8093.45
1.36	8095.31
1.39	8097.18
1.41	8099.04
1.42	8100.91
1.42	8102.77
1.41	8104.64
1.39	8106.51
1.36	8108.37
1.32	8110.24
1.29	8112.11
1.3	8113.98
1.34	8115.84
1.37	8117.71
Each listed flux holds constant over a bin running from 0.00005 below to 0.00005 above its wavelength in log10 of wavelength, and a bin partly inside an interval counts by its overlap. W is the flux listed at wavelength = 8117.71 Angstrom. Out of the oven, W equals 1.37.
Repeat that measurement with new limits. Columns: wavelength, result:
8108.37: 1.36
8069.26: 1.45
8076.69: 1.36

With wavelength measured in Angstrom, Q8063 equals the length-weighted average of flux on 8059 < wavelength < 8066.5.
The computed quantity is 1.43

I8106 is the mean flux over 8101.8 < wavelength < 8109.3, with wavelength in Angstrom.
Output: 1.4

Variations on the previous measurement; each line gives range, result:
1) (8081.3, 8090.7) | 1.46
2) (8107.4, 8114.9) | 1.32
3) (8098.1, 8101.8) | 1.41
